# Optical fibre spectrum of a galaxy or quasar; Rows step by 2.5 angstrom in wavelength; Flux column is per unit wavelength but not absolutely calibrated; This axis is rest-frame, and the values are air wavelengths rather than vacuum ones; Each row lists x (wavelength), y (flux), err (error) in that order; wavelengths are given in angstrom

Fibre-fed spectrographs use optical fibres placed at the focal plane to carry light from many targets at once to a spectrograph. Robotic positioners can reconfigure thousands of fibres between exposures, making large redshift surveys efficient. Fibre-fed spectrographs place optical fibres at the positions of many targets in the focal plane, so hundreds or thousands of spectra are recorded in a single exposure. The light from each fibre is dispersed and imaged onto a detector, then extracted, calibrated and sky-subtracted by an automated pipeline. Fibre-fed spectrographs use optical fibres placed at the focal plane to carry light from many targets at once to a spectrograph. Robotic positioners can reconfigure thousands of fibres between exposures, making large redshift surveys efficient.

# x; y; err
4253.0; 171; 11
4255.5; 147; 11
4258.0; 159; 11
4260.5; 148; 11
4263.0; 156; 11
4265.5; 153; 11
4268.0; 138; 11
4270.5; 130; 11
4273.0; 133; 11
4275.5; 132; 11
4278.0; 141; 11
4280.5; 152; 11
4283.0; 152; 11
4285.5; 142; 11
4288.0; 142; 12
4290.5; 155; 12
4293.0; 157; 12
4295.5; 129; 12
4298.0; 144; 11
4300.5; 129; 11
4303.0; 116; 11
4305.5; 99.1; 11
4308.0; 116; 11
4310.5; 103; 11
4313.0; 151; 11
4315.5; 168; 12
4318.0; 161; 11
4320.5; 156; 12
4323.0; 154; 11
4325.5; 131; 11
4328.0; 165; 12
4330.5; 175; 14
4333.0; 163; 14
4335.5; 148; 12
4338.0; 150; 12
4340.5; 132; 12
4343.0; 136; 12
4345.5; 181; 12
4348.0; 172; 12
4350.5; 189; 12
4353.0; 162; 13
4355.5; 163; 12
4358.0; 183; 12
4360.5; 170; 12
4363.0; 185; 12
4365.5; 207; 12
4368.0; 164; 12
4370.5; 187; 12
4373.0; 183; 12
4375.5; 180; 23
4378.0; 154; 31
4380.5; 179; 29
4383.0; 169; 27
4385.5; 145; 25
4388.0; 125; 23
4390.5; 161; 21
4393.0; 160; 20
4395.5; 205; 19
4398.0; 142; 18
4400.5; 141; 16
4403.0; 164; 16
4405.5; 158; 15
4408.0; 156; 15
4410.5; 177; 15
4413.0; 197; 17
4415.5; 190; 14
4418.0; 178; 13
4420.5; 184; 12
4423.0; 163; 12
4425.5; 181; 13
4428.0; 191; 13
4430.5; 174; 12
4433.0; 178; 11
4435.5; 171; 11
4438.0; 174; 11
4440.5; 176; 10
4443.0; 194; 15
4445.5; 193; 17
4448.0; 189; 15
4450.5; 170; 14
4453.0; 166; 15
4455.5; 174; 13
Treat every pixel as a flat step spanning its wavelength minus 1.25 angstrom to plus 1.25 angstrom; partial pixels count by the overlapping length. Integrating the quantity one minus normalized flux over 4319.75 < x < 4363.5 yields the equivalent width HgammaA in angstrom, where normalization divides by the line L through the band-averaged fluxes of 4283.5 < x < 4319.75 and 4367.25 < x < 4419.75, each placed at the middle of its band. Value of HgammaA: -3.2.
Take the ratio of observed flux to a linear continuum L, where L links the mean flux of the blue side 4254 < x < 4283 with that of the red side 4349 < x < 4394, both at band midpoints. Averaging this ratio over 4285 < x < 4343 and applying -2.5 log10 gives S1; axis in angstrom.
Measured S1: 0.10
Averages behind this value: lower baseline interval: 145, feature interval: 143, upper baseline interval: 170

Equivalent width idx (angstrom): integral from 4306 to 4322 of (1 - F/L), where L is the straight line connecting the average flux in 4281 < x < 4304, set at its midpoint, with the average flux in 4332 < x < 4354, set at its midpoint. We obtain 0.9 angstrom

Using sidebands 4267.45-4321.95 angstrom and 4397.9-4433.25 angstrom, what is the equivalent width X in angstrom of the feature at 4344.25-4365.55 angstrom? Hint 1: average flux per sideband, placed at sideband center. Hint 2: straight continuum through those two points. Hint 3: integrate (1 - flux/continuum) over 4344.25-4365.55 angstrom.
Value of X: -3.0 angstrom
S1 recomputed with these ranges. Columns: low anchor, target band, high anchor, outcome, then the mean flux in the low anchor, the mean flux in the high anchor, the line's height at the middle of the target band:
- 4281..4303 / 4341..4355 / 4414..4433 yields -0.05 mag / 142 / 180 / 159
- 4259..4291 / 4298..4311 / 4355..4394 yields 0.29 mag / 144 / 170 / 152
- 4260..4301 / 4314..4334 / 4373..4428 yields -0.05 mag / 143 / 168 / 152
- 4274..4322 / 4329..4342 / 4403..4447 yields -0.02 mag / 139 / 178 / 151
